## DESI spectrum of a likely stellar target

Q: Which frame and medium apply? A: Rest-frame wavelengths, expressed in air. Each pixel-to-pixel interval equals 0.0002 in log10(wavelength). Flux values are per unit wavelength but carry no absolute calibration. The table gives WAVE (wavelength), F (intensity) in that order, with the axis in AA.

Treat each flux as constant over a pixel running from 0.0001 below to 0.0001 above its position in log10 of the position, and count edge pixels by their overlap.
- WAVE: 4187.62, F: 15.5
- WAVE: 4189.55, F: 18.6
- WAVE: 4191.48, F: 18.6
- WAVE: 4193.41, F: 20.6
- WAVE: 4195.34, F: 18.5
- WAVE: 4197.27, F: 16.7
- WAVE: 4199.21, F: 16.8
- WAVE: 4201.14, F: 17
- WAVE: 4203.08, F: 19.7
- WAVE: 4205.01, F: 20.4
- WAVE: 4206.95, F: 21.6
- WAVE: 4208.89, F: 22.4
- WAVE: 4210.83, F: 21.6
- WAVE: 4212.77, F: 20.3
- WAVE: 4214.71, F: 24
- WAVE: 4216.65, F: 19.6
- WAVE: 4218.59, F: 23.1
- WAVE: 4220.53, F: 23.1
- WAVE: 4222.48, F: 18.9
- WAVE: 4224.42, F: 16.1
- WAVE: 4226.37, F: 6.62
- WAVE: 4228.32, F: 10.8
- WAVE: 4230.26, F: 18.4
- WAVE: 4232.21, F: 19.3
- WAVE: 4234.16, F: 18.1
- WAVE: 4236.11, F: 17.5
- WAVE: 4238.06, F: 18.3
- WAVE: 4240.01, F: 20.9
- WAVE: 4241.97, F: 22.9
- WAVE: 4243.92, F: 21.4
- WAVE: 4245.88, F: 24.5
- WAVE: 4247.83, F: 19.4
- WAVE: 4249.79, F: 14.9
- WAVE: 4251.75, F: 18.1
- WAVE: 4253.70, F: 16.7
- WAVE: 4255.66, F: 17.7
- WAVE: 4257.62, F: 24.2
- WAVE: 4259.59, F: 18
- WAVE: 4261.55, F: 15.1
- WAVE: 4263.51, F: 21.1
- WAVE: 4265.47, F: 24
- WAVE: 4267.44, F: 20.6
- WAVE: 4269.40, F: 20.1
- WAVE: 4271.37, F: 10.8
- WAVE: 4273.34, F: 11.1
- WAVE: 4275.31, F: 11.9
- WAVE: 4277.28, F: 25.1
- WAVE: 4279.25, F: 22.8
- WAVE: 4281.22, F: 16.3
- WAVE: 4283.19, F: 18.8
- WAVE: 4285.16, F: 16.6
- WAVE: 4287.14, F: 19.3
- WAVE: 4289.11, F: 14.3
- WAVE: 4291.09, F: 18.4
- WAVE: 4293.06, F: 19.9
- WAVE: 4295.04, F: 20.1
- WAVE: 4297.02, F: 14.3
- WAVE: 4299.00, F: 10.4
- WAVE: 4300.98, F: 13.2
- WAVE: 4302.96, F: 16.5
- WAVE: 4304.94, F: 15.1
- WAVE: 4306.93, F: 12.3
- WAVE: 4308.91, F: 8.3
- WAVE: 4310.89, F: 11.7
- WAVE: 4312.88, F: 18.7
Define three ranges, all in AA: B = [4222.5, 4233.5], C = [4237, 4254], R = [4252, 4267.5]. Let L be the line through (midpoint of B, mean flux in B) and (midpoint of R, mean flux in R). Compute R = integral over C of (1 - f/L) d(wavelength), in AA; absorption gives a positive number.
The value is -2.41 AA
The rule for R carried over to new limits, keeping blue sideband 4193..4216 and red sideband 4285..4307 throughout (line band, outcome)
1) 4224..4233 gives 2.31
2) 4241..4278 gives -2.49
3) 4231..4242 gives -0.38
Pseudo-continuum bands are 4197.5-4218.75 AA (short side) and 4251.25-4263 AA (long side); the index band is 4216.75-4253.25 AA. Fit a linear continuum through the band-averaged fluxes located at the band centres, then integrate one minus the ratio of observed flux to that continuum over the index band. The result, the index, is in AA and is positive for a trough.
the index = 1.5 AA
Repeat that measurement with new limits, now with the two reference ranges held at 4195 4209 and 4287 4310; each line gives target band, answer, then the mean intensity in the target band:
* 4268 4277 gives 0.8 AA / 14.7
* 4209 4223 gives -2.5 AA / 21.7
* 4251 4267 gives -2.7 AA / 19.4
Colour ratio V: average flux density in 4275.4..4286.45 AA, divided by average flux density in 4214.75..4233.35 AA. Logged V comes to 1.1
